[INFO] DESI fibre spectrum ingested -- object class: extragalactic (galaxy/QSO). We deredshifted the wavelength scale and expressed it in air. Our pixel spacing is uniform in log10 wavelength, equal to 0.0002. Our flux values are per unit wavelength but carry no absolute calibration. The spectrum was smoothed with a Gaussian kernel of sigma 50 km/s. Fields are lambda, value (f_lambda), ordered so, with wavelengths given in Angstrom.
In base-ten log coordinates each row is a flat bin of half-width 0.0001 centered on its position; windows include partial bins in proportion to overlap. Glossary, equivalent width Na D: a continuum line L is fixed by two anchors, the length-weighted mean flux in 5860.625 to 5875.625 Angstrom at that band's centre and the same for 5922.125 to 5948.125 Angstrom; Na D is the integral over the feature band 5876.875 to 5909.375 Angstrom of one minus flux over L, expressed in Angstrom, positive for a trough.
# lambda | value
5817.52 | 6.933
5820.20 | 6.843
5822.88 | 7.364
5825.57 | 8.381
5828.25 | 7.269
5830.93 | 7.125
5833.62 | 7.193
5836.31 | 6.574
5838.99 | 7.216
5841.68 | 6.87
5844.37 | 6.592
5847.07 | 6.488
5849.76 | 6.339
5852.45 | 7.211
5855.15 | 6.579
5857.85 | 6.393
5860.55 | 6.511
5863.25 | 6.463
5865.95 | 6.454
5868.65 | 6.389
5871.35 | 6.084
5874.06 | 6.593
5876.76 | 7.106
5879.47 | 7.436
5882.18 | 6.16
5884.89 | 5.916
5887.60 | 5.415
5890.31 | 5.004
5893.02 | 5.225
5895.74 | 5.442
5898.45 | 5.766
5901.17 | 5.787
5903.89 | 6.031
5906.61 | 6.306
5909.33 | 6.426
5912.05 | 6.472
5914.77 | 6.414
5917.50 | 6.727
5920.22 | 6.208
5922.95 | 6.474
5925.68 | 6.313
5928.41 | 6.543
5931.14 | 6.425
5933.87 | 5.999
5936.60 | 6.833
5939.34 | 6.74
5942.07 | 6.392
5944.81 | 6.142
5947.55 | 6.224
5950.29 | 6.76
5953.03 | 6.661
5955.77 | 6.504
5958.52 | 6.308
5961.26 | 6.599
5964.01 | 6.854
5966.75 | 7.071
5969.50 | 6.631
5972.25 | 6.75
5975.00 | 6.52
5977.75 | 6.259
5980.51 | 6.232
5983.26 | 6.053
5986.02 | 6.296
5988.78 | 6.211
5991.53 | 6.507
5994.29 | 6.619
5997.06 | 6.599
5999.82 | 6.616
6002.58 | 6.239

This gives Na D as 2.4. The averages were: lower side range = 6.42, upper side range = 6.41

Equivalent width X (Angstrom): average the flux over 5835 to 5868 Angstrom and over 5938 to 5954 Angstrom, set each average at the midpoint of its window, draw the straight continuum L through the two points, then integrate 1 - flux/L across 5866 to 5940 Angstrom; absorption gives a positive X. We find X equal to 3.6 Angstrom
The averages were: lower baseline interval 6.64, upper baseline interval 6.48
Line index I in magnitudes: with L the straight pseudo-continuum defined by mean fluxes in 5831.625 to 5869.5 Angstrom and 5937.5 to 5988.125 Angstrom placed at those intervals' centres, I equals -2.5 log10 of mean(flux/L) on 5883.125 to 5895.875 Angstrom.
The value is 0.22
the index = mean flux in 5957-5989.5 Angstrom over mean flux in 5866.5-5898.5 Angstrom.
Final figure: 1.1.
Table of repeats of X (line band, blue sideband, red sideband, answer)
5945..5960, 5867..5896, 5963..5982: 0.08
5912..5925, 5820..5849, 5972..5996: 0.44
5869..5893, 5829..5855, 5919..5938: 1.73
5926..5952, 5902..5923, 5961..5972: 0.52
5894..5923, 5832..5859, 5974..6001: 1.88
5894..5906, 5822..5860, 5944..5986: 1.72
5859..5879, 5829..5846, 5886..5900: -1.68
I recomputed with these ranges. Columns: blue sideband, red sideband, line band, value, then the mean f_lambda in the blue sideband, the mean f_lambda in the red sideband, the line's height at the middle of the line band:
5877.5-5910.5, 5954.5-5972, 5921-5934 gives -0.02 mag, 5.93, 6.67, 6.29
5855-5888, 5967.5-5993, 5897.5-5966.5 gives 0.00 mag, 6.45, 6.4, 6.42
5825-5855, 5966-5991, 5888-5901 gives 0.24 mag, 6.97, 6.43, 6.76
